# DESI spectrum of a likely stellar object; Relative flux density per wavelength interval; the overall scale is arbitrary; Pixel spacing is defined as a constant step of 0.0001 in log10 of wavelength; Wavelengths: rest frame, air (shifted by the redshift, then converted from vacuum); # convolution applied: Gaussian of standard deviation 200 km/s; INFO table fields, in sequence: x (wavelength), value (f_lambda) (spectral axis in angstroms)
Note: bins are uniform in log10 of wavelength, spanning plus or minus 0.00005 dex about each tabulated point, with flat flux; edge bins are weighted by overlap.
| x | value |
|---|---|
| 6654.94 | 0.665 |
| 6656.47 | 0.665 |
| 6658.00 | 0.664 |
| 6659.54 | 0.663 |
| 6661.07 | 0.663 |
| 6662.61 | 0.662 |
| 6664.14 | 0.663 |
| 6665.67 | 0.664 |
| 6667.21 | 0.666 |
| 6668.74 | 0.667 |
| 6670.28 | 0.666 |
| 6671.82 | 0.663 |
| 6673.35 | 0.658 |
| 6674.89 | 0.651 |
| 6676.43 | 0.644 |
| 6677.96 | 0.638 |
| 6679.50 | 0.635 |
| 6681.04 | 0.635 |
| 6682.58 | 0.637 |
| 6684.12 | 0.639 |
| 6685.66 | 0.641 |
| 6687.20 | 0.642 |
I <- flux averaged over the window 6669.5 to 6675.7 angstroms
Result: 0.659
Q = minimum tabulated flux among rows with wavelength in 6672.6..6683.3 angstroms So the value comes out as 0.635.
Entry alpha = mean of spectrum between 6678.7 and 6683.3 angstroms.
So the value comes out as 0.635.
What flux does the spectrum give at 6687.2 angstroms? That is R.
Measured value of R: 0.642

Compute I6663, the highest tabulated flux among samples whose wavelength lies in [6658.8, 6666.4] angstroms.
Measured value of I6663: 0.664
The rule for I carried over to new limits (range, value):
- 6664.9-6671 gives 0.666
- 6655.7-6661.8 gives 0.664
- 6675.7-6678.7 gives 0.643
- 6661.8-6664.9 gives 0.662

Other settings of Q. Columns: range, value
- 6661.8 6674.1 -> 0.658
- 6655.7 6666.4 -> 0.662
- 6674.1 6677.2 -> 0.644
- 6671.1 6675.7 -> 0.651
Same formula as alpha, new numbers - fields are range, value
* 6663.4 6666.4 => 0.665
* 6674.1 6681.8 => 0.64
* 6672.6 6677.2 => 0.651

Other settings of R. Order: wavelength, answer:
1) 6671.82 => 0.663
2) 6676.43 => 0.644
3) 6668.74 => 0.667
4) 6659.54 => 0.663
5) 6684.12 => 0.639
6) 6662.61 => 0.662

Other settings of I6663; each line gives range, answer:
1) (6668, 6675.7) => 0.667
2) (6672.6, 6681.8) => 0.658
